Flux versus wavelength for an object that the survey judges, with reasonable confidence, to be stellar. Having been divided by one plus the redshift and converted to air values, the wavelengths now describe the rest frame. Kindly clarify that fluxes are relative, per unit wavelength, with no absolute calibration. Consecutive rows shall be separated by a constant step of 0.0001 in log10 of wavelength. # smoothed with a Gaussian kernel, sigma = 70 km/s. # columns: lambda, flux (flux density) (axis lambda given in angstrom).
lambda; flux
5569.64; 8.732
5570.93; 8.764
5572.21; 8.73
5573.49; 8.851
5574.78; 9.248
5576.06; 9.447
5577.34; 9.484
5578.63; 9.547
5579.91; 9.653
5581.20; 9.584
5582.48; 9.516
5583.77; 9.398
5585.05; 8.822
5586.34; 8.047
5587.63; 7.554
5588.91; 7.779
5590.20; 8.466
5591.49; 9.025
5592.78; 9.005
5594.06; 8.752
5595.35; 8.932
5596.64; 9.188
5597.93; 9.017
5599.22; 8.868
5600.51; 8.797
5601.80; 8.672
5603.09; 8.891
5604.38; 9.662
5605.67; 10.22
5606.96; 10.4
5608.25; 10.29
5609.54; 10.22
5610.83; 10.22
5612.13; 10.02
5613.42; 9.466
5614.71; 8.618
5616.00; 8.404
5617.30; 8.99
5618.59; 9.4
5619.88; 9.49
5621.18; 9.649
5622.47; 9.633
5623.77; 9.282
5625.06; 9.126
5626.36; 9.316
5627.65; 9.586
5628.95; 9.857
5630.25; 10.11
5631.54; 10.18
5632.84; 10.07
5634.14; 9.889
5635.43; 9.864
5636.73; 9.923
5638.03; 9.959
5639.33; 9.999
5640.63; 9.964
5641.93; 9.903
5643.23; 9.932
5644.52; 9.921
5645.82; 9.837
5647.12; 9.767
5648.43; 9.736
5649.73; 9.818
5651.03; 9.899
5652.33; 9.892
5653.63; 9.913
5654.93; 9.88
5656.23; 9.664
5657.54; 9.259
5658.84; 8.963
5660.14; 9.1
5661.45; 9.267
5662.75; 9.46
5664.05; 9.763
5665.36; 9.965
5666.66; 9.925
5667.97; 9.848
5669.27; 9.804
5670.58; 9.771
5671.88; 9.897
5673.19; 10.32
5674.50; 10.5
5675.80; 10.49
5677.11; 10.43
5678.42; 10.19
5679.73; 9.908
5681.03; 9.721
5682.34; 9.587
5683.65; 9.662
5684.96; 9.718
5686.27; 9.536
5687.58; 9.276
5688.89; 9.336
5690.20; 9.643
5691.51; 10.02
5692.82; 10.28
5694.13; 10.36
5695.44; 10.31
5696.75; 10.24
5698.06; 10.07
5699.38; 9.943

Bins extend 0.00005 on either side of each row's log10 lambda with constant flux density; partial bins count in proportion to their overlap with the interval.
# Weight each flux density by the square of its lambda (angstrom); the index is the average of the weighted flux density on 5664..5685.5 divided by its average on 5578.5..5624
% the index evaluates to 1.1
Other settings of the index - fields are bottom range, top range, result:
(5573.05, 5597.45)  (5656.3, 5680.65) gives 1.13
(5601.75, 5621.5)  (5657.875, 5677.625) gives 1.05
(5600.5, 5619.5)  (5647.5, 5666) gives 1.03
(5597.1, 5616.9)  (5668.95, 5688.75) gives 1.08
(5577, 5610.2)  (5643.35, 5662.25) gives 1.08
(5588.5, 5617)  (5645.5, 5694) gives 1.09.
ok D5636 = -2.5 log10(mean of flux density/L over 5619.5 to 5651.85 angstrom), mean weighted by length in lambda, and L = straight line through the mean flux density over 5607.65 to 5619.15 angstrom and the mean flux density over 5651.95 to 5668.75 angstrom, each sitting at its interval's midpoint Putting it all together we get -0.03 mag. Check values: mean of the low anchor 9.51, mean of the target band 9.79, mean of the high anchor 9.61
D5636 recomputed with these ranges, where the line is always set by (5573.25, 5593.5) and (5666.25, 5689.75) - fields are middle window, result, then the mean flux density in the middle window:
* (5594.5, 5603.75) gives 0.03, 8.9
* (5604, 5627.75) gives -0.03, 9.58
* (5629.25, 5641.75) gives -0.06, 9.98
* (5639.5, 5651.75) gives -0.03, 9.87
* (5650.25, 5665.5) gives 0.01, 9.58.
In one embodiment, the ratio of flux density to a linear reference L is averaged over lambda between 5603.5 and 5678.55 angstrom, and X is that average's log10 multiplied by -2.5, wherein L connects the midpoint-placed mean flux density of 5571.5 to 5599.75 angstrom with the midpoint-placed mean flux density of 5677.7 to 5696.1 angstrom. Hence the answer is -0.039 mag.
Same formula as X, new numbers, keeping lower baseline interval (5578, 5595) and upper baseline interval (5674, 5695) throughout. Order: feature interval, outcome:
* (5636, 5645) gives -0.056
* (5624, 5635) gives -0.049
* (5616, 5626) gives -0.008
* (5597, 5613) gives -0.062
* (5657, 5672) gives 0.014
